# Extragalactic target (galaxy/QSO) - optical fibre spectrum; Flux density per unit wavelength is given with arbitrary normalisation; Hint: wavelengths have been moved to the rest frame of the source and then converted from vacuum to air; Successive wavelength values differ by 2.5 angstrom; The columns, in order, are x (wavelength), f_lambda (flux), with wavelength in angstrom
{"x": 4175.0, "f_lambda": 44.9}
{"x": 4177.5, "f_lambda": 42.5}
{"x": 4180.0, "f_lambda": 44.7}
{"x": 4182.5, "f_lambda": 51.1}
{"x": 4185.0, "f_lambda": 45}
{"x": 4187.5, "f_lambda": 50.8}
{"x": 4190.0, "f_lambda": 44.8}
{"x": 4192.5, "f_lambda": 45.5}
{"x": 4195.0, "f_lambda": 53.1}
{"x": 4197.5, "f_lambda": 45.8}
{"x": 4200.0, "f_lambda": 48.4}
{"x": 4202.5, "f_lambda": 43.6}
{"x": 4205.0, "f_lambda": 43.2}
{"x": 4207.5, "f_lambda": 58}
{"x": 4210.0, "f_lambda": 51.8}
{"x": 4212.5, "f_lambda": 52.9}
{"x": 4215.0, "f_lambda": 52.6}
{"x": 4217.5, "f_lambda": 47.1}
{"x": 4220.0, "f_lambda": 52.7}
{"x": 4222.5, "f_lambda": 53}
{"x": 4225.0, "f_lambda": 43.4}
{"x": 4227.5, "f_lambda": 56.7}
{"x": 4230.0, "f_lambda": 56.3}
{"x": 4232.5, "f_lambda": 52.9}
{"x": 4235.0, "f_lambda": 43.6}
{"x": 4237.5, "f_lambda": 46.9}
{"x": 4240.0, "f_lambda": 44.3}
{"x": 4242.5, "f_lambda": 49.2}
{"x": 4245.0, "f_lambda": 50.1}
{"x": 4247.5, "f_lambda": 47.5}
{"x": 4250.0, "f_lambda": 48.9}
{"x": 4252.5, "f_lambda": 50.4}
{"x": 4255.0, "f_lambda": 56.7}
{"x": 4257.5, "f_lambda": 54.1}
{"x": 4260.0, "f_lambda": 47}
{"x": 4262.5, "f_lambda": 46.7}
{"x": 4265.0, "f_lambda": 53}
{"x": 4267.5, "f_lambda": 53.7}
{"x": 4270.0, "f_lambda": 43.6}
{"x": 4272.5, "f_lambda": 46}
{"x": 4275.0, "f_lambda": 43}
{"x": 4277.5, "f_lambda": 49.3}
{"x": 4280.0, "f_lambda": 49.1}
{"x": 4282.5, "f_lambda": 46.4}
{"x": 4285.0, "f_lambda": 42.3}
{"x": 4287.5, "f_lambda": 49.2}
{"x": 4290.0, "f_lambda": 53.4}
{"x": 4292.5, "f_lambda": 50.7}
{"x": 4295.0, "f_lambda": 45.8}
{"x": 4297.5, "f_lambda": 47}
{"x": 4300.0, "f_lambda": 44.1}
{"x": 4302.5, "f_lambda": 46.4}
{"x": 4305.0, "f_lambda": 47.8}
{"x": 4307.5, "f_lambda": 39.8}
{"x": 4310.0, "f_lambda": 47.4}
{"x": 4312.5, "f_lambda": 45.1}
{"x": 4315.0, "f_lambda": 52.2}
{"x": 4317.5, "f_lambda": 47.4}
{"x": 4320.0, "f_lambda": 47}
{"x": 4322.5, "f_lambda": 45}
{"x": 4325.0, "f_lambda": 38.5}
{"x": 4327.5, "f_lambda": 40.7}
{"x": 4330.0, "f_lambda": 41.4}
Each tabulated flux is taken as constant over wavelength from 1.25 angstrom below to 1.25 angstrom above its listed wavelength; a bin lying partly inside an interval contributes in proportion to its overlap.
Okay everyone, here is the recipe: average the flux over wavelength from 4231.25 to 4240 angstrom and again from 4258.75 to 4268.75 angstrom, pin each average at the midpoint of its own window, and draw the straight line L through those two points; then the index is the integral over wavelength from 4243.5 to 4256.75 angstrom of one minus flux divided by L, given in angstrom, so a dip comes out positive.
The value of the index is -0.6 angstrom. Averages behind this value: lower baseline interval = 47.3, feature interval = 50.8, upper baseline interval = 50.1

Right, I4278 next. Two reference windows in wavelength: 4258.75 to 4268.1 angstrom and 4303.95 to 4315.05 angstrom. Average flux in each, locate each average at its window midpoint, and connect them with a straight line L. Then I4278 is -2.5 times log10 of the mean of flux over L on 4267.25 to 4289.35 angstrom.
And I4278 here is 0.04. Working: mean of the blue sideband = 49.8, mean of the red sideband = 45.8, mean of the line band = 46.8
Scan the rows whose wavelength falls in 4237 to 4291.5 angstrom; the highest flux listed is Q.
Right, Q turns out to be 56.7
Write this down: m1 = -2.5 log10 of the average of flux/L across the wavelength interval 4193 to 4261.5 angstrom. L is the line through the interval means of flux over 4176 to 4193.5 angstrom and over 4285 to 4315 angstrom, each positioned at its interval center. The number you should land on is -0.08 mag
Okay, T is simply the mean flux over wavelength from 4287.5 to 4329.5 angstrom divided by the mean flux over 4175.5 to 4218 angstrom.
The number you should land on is 0.96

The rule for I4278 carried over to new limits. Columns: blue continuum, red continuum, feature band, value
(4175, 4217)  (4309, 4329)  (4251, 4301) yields -0.05 mag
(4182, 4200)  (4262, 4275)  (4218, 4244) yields -0.04 mag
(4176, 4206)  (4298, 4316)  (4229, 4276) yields -0.06 mag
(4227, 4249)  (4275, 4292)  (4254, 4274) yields -0.03 mag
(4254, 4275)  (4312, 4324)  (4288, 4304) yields 0.01 mag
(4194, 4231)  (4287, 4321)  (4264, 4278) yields 0.01 mag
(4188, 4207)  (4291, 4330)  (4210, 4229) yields -0.10 mag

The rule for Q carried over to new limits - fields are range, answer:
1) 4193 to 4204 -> 53.1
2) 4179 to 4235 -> 58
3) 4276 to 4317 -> 53.4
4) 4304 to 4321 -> 52.2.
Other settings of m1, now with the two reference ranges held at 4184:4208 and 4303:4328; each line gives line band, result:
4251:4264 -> -0.10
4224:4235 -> -0.10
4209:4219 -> -0.09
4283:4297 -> -0.05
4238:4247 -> -0.03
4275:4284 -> -0.03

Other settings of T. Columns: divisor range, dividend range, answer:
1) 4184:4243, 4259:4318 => 0.96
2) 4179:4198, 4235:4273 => 1.03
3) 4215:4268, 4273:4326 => 0.93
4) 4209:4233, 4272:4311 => 0.90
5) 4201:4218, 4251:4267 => 1.03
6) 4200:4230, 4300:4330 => 0.89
